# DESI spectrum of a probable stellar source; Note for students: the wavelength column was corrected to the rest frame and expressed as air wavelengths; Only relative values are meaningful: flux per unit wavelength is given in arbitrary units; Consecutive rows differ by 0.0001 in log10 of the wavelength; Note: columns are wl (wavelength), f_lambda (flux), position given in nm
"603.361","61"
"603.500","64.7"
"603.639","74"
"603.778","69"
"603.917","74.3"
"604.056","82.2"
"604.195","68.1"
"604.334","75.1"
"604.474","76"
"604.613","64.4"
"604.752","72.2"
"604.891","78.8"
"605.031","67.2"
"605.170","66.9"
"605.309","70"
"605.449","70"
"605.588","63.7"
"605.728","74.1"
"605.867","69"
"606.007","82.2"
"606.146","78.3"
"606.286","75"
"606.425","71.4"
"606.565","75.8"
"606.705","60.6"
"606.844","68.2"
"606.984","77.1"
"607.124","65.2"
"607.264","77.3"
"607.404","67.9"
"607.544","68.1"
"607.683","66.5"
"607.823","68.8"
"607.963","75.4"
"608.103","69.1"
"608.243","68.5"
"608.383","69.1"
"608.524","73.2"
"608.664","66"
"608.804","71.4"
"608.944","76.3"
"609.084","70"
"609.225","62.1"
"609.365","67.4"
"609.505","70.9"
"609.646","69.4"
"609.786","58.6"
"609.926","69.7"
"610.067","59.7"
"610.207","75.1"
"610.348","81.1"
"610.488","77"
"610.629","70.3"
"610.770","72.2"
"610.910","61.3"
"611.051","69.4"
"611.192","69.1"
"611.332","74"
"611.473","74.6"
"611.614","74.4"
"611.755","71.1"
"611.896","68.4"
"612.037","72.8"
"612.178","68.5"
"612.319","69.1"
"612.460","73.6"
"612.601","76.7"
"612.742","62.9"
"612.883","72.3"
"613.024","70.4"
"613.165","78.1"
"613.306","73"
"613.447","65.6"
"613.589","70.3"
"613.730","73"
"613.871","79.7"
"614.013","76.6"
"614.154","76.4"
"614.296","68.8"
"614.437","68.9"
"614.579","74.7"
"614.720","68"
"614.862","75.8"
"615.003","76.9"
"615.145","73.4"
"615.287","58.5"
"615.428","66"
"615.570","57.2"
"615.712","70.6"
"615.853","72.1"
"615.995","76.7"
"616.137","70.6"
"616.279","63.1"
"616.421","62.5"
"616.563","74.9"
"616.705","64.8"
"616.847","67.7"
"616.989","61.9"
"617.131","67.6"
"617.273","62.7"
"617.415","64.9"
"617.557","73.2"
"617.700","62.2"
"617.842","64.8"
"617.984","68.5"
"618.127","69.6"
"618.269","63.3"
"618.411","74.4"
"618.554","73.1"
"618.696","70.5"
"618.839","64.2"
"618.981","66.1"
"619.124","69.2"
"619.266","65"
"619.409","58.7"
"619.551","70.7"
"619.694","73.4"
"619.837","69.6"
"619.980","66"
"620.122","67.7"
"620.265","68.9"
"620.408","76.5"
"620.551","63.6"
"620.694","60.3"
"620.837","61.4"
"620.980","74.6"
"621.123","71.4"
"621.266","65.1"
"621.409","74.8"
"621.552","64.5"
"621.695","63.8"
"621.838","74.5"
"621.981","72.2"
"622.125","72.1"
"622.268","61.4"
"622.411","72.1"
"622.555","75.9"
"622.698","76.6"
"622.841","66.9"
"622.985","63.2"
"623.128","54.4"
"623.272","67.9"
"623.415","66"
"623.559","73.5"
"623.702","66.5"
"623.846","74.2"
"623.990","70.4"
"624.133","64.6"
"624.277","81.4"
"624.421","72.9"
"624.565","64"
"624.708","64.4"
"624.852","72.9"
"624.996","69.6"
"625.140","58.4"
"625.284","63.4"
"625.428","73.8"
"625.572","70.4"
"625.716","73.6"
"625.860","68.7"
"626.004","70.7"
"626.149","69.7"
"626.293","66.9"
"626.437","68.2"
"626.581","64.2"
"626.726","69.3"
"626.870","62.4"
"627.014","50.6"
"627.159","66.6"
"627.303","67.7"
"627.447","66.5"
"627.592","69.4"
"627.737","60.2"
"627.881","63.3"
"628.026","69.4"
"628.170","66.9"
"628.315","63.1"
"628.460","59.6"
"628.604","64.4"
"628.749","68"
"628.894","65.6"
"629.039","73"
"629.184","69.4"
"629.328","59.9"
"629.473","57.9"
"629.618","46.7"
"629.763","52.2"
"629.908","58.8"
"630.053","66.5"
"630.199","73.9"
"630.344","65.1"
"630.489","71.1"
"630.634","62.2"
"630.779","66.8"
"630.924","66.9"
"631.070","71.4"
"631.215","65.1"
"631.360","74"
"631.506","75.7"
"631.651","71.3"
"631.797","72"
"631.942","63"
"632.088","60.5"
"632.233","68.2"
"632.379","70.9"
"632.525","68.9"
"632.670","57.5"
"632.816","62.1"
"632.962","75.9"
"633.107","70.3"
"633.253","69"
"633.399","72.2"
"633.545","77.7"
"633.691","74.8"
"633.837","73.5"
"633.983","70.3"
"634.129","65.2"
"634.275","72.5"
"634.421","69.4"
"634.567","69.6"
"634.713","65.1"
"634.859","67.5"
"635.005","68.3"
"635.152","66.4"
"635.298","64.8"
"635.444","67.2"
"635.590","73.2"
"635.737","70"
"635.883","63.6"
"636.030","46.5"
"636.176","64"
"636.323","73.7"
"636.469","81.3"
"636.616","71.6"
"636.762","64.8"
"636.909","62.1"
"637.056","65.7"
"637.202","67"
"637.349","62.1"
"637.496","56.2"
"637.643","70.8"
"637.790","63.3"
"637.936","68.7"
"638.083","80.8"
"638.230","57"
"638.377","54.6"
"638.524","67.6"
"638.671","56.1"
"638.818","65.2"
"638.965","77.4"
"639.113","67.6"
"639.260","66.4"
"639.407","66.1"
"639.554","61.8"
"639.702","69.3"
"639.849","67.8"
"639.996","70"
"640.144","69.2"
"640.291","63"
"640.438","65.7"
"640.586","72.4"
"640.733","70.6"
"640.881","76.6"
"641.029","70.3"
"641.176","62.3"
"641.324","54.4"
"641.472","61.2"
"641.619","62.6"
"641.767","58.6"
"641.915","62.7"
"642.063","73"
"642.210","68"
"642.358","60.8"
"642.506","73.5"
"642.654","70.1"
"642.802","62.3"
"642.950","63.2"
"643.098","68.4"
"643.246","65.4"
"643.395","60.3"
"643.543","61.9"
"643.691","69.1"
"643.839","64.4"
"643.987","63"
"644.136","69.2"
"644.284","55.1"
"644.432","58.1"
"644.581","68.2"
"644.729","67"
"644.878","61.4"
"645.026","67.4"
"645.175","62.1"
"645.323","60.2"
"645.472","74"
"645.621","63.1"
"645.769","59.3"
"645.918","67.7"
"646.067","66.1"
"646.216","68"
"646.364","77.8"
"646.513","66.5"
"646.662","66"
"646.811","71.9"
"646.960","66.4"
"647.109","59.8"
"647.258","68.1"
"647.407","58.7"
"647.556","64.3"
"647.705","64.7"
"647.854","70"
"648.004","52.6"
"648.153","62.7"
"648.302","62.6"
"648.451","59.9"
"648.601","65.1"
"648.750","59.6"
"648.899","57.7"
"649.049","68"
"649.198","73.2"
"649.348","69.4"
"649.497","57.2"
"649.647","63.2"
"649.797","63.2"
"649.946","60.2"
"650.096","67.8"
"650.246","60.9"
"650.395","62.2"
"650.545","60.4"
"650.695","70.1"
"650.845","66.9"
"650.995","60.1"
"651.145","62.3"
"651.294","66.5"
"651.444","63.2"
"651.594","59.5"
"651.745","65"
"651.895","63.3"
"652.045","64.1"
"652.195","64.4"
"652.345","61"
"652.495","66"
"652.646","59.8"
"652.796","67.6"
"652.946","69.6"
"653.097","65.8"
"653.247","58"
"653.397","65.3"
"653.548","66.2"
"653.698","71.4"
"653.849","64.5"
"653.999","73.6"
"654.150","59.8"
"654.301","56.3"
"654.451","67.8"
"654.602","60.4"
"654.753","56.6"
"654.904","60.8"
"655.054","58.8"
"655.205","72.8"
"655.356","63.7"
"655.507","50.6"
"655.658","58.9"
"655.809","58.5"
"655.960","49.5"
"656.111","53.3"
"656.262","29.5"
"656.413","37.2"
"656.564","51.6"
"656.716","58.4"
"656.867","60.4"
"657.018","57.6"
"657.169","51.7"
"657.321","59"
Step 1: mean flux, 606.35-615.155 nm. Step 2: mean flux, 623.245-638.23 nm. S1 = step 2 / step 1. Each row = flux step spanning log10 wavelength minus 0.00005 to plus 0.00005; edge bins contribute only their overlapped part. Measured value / 0.95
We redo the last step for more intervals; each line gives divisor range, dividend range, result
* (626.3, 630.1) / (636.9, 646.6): 1.03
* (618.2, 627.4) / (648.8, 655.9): 0.93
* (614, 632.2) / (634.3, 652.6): 0.97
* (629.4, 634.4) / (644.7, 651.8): 0.96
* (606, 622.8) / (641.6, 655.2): 0.92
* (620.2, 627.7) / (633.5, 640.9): 0.99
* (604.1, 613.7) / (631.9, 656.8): 0.91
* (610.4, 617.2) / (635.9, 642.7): 0.94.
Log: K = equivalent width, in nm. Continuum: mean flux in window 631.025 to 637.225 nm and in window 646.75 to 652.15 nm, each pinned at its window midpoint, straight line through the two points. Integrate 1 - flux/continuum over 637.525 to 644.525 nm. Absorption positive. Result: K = 0.07 nm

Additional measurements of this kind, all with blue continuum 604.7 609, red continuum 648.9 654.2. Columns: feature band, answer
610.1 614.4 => -0.11 nm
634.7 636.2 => 0.04 nm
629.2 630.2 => 0.13 nm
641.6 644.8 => 0.04 nm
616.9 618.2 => 0.06 nm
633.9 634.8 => -0.02 nm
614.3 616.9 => 0.03 nm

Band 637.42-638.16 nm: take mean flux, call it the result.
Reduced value 67.9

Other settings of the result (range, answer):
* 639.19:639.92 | 66.3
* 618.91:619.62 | 66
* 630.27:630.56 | 68.2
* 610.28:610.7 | 76.1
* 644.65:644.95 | 64.3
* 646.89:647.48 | 63.2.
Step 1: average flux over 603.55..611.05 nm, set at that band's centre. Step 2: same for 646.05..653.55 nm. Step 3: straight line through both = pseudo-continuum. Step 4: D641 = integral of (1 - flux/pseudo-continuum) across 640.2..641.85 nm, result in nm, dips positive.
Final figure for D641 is 0.01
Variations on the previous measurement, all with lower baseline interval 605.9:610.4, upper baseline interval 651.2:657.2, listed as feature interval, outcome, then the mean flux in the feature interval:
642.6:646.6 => -0.176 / 65.1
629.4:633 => -0.019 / 65.7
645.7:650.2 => -0.212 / 64.6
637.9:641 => -0.187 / 67.3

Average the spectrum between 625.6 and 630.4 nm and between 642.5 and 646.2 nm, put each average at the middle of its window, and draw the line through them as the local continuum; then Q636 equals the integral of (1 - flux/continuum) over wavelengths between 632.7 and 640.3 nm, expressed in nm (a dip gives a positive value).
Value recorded -0.31 nm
